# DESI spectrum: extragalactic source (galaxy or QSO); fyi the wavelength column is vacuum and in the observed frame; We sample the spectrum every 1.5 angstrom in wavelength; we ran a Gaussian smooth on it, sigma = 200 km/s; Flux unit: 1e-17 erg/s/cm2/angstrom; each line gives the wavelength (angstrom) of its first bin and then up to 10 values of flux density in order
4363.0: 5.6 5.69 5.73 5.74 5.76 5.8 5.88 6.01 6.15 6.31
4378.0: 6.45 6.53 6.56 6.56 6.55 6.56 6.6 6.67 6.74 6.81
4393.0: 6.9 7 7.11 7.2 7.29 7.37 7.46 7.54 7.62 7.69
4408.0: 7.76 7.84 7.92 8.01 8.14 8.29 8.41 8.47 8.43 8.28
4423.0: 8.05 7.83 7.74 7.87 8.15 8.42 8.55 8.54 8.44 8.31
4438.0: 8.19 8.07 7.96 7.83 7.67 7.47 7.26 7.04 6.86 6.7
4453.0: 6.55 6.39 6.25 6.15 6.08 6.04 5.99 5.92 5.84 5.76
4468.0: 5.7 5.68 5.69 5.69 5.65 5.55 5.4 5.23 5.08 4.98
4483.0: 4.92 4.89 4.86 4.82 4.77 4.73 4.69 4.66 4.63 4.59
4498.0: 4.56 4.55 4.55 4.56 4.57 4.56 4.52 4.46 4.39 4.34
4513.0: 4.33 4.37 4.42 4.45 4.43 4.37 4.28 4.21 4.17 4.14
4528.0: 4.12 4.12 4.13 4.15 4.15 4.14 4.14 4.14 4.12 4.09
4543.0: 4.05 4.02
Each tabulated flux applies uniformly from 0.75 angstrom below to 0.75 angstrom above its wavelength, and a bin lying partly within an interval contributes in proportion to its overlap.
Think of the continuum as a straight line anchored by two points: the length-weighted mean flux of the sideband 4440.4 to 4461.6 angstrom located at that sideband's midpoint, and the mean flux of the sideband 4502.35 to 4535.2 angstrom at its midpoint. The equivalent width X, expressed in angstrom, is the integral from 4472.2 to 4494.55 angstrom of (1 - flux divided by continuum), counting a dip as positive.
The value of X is 2.4 angstrom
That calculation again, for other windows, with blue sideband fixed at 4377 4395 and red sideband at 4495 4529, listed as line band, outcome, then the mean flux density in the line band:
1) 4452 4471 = -2.6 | 6.02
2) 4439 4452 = -4.3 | 7.43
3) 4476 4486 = -0.2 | 5.08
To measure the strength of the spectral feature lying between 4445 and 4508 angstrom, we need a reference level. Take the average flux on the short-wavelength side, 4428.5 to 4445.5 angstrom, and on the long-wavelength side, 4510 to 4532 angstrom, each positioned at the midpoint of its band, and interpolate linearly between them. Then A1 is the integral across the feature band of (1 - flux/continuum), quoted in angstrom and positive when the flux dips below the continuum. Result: 8.66 angstrom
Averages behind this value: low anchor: 8.16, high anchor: 4.28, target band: 5.47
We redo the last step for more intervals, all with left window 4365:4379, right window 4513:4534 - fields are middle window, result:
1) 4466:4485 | -2.4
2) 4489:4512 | -0.2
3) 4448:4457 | -2.7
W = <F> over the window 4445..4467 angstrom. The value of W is 6.42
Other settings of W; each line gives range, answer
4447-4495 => 5.64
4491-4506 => 4.59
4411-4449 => 8.06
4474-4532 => 4.6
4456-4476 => 5.85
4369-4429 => 7.23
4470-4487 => 5.27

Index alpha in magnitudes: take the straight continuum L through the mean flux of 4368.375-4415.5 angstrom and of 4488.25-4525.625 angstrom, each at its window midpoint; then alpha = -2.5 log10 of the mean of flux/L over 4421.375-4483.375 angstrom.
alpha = -0.19 mag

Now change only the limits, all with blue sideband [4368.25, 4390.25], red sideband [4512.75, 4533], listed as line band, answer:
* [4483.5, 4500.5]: 0.001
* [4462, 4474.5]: -0.142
